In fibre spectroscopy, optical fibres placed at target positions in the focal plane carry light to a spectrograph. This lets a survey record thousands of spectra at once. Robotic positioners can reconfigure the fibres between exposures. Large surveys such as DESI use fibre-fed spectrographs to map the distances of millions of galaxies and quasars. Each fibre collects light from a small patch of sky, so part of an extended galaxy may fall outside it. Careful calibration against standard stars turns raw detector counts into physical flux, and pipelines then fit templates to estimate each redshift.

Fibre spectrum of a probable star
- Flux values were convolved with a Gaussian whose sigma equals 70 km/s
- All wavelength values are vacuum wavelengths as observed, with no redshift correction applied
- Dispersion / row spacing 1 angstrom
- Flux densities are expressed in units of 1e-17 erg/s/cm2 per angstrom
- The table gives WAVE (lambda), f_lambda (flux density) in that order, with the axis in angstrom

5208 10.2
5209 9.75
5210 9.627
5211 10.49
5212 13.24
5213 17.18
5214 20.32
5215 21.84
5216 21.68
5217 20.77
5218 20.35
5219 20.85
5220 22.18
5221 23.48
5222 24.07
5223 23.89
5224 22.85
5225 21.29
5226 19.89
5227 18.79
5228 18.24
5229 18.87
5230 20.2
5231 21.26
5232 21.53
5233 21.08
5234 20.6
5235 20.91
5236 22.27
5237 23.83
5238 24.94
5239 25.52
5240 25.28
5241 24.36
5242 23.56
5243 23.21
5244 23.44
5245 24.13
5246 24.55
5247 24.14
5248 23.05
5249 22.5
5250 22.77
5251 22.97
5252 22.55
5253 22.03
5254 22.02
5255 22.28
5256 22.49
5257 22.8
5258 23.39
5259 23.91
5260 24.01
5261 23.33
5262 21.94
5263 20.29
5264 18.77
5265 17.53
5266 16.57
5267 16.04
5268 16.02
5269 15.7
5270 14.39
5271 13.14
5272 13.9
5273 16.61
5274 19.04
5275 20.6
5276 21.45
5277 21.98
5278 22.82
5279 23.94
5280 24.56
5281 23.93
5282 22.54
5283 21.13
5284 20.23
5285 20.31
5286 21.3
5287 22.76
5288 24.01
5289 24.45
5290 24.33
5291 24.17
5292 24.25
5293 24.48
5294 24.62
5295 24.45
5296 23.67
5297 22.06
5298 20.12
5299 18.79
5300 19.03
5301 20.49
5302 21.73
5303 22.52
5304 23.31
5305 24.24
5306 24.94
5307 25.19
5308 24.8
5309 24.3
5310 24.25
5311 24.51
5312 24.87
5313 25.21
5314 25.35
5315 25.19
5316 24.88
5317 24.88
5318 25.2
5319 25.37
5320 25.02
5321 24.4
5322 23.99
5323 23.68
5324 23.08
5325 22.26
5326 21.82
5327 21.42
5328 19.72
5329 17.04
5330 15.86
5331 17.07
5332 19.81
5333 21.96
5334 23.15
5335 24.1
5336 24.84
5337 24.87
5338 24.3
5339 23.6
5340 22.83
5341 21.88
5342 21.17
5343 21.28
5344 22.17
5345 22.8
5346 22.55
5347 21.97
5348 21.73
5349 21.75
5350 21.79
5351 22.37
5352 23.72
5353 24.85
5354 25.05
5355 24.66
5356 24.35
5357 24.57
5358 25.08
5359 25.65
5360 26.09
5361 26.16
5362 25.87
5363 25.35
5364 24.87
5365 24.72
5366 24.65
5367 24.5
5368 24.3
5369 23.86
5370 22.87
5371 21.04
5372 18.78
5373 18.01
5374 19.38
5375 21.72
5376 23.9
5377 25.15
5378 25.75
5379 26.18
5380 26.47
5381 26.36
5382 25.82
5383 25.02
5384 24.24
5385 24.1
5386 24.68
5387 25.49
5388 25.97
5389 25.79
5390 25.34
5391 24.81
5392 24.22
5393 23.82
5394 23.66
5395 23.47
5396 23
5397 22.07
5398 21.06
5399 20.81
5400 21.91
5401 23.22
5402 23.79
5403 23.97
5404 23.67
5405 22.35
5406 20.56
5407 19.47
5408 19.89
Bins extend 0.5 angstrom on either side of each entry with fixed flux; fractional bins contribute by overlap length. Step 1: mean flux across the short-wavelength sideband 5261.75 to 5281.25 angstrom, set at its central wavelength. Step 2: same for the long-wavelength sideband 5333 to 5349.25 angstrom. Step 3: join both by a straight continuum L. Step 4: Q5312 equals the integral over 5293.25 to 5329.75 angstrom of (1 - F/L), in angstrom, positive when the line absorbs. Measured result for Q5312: -3.6 angstrom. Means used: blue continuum 18.9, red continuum 22.8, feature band 23.2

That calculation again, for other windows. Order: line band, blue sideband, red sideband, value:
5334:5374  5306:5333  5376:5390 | 1.51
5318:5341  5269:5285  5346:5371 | 0.26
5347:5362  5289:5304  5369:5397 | -0.43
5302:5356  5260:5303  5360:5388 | -1.46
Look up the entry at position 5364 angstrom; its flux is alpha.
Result 24.87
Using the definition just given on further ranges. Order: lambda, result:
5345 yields 22.8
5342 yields 21.17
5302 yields 21.73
